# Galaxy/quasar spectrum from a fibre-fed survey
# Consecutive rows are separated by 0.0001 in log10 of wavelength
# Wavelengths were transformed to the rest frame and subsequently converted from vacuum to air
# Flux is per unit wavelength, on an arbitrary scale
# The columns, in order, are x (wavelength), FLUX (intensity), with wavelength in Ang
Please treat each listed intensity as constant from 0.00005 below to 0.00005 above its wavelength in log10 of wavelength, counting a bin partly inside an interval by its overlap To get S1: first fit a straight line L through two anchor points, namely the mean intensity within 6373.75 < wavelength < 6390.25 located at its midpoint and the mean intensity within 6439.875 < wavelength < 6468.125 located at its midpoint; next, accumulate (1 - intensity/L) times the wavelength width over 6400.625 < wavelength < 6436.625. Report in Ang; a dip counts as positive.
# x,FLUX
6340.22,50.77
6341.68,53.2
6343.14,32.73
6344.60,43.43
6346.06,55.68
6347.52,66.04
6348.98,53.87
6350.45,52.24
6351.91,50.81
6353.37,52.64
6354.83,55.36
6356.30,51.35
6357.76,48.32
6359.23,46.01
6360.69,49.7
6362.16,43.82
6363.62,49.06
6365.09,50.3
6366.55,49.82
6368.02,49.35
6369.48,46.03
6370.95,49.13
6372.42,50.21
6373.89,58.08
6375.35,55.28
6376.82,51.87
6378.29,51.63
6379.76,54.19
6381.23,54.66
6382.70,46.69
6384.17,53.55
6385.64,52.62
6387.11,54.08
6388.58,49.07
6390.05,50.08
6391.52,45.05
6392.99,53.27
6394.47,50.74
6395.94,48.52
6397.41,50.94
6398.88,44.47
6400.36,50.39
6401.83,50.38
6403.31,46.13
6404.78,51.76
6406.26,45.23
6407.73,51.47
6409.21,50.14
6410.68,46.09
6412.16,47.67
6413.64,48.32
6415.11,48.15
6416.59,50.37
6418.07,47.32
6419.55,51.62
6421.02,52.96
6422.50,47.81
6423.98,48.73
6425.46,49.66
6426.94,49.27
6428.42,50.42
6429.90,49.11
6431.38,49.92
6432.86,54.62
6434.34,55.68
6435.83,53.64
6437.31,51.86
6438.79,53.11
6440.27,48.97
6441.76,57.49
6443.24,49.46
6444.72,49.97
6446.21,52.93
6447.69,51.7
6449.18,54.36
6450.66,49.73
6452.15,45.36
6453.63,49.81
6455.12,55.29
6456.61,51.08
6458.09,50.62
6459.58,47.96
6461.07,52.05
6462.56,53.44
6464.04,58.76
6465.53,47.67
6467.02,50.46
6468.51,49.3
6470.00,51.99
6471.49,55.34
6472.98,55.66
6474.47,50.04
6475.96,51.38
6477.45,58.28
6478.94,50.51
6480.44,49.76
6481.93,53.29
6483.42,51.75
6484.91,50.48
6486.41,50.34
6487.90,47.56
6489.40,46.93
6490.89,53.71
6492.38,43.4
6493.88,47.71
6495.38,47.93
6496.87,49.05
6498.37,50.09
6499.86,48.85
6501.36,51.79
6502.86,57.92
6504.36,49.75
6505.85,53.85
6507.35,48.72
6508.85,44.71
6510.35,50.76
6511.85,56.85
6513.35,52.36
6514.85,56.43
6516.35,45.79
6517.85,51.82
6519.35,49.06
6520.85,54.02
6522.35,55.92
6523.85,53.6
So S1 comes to 1.5 Ang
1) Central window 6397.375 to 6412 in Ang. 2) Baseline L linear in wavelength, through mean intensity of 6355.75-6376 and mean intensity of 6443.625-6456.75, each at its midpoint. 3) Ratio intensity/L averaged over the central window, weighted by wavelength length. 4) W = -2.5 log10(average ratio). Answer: 0.04 mag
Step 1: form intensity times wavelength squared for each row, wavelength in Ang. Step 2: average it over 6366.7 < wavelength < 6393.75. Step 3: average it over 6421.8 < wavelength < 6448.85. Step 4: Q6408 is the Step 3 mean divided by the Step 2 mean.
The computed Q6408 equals 1.0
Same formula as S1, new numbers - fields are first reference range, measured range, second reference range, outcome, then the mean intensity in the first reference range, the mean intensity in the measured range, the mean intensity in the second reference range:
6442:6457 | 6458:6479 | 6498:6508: -0.4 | 51.2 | 52.3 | 51.7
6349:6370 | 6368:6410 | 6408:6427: -0.9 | 49.8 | 50.5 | 49.1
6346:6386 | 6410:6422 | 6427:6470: 0.6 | 51.6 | 49.1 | 51.6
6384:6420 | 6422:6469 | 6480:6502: -1.7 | 49.4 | 51.3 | 49.5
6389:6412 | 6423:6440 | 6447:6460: -0.5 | 48.9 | 51.3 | 50.7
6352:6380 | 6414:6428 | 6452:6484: 0.5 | 50.6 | 49.5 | 51.9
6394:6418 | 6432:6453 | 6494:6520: -1.1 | 48.7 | 52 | 50.9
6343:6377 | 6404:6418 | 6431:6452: 0.8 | 50.8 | 48.7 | 52.2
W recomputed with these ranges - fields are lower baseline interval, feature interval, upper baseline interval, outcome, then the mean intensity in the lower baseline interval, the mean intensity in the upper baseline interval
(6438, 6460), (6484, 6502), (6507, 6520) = 0.04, 51.2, 50.8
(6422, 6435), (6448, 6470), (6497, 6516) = 0.00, 50.6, 51.6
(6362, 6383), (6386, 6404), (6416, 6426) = 0.02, 51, 49.8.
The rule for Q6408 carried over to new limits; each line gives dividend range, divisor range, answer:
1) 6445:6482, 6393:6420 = 1.08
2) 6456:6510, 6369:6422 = 1.04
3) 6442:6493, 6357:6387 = 1.04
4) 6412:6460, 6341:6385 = 1.02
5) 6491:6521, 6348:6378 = 1.04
